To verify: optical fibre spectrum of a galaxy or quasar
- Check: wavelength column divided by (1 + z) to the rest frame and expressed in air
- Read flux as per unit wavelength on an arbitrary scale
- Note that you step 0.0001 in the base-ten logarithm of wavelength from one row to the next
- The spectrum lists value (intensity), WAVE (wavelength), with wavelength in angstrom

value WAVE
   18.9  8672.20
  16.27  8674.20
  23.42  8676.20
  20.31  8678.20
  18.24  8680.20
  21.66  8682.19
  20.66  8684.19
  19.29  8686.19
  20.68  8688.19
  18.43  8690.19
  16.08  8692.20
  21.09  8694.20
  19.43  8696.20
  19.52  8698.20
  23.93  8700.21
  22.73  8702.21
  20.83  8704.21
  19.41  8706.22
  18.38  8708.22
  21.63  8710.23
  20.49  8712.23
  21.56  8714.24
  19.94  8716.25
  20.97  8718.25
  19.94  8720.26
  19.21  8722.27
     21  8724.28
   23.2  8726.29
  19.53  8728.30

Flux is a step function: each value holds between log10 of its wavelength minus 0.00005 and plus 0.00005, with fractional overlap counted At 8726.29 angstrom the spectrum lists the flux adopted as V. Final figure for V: 23.2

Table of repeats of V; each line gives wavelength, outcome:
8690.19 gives 18.43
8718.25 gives 20.97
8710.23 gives 21.63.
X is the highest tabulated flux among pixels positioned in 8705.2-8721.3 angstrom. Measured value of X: 21.63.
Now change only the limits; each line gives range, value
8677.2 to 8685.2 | 21.66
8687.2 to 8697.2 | 21.09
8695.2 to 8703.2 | 23.93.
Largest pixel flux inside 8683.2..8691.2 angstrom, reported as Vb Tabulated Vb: 20.68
